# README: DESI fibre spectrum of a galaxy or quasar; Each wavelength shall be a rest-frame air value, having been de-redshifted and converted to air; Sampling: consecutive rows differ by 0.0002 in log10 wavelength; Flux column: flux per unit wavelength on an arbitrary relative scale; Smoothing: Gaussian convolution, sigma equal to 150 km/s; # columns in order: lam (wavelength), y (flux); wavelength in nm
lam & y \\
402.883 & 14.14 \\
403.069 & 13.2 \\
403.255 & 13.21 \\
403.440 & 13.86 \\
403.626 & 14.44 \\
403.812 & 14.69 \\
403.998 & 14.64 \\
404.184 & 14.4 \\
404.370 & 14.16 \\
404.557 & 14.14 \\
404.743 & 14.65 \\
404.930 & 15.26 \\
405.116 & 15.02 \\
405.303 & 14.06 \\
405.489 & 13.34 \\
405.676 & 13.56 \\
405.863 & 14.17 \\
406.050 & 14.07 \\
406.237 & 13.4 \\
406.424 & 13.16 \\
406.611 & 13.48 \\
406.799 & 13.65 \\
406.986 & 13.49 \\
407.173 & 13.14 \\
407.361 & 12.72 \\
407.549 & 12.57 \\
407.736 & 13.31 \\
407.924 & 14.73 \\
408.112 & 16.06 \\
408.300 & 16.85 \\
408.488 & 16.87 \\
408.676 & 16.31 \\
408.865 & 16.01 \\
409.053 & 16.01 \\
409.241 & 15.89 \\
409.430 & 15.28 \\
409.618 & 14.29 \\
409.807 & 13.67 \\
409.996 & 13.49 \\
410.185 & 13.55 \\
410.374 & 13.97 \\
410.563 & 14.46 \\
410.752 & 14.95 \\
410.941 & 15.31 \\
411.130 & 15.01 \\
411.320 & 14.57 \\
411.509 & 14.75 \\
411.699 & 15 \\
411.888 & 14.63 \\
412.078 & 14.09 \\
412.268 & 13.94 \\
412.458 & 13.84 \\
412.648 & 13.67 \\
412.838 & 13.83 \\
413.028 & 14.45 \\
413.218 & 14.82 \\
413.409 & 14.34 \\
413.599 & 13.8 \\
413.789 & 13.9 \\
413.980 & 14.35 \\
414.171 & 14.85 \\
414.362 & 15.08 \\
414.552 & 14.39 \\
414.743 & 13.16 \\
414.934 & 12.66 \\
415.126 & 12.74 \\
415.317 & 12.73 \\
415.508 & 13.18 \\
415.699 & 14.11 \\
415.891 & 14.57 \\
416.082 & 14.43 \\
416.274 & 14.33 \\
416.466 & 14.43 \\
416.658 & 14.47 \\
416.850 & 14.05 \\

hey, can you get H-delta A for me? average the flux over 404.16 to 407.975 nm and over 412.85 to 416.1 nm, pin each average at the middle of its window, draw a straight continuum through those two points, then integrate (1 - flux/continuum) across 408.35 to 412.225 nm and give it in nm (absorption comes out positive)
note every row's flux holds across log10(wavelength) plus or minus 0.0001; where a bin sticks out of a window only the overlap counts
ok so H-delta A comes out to -0.29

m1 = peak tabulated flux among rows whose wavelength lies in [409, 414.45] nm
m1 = 16.01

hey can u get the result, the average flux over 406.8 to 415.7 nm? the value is 14.4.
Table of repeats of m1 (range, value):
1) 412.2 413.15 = 14.45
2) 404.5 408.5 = 16.87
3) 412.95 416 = 15.08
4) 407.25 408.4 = 16.85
